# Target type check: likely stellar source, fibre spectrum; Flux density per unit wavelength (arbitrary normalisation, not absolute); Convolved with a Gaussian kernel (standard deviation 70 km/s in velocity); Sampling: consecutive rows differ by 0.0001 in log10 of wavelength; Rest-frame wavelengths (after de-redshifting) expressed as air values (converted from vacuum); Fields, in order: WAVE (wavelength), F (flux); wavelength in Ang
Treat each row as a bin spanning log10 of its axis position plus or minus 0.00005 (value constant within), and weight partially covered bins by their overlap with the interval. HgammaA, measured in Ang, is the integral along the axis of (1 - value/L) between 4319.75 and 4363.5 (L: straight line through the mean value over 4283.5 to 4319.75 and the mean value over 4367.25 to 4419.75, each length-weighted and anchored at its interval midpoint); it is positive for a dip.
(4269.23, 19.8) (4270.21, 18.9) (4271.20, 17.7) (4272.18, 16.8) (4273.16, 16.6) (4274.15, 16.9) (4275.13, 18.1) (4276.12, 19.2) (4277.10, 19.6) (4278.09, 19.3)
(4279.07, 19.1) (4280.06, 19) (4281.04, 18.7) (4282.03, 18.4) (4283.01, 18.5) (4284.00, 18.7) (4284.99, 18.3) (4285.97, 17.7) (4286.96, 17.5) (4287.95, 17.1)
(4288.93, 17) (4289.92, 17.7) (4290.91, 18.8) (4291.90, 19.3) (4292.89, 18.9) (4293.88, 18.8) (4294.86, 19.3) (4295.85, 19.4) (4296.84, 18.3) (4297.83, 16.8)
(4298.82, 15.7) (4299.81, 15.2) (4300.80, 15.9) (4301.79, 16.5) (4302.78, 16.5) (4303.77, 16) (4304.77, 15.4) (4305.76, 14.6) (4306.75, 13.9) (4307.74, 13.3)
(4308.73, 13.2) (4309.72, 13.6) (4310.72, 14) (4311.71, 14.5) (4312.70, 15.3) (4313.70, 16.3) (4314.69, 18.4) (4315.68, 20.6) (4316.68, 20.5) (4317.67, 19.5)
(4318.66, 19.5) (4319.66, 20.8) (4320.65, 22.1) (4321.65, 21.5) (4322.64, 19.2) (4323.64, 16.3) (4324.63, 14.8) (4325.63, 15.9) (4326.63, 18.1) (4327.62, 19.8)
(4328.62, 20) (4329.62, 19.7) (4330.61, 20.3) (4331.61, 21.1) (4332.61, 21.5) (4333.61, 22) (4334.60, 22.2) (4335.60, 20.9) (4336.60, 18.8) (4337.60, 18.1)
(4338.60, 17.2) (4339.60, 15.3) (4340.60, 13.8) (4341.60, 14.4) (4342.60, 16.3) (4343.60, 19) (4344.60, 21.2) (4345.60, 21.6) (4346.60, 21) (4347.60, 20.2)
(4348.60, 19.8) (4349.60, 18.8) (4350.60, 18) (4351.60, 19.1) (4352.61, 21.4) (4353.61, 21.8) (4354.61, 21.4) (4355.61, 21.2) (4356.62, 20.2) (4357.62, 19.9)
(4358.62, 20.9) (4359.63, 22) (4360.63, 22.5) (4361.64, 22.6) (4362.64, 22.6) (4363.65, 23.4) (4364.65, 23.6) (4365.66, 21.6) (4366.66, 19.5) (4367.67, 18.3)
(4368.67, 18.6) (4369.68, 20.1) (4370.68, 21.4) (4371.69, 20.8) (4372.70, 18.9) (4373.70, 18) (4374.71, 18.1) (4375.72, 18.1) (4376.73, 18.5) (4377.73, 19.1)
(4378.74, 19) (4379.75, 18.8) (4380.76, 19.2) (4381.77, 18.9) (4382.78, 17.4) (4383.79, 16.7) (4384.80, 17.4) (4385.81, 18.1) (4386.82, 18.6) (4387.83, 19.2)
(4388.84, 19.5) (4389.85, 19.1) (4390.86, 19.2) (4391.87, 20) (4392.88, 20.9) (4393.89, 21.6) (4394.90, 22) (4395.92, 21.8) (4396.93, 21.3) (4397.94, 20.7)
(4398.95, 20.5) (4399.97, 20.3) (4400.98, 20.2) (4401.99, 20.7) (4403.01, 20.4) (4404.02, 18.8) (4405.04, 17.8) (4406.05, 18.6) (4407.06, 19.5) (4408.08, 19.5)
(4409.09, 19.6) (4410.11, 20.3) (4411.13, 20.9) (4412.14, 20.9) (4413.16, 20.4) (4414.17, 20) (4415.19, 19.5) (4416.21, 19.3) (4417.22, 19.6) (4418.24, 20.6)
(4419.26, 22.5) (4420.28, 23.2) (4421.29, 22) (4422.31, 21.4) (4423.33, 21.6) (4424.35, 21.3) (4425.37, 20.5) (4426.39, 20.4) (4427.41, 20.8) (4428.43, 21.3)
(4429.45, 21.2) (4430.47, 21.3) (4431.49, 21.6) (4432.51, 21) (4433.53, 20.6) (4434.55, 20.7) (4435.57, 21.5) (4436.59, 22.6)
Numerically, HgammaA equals -3.6 Ang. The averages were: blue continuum 17.1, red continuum 19.6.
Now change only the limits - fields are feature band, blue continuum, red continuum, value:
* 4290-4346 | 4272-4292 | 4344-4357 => 4.43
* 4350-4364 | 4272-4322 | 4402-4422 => -1.64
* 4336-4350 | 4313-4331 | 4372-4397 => 0.59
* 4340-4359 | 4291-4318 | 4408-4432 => -1.18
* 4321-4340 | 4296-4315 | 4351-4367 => -0.90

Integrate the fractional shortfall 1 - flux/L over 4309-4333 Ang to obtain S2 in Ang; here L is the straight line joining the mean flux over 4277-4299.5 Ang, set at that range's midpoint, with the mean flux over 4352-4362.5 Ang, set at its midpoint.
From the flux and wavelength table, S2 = 1.7 Ang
